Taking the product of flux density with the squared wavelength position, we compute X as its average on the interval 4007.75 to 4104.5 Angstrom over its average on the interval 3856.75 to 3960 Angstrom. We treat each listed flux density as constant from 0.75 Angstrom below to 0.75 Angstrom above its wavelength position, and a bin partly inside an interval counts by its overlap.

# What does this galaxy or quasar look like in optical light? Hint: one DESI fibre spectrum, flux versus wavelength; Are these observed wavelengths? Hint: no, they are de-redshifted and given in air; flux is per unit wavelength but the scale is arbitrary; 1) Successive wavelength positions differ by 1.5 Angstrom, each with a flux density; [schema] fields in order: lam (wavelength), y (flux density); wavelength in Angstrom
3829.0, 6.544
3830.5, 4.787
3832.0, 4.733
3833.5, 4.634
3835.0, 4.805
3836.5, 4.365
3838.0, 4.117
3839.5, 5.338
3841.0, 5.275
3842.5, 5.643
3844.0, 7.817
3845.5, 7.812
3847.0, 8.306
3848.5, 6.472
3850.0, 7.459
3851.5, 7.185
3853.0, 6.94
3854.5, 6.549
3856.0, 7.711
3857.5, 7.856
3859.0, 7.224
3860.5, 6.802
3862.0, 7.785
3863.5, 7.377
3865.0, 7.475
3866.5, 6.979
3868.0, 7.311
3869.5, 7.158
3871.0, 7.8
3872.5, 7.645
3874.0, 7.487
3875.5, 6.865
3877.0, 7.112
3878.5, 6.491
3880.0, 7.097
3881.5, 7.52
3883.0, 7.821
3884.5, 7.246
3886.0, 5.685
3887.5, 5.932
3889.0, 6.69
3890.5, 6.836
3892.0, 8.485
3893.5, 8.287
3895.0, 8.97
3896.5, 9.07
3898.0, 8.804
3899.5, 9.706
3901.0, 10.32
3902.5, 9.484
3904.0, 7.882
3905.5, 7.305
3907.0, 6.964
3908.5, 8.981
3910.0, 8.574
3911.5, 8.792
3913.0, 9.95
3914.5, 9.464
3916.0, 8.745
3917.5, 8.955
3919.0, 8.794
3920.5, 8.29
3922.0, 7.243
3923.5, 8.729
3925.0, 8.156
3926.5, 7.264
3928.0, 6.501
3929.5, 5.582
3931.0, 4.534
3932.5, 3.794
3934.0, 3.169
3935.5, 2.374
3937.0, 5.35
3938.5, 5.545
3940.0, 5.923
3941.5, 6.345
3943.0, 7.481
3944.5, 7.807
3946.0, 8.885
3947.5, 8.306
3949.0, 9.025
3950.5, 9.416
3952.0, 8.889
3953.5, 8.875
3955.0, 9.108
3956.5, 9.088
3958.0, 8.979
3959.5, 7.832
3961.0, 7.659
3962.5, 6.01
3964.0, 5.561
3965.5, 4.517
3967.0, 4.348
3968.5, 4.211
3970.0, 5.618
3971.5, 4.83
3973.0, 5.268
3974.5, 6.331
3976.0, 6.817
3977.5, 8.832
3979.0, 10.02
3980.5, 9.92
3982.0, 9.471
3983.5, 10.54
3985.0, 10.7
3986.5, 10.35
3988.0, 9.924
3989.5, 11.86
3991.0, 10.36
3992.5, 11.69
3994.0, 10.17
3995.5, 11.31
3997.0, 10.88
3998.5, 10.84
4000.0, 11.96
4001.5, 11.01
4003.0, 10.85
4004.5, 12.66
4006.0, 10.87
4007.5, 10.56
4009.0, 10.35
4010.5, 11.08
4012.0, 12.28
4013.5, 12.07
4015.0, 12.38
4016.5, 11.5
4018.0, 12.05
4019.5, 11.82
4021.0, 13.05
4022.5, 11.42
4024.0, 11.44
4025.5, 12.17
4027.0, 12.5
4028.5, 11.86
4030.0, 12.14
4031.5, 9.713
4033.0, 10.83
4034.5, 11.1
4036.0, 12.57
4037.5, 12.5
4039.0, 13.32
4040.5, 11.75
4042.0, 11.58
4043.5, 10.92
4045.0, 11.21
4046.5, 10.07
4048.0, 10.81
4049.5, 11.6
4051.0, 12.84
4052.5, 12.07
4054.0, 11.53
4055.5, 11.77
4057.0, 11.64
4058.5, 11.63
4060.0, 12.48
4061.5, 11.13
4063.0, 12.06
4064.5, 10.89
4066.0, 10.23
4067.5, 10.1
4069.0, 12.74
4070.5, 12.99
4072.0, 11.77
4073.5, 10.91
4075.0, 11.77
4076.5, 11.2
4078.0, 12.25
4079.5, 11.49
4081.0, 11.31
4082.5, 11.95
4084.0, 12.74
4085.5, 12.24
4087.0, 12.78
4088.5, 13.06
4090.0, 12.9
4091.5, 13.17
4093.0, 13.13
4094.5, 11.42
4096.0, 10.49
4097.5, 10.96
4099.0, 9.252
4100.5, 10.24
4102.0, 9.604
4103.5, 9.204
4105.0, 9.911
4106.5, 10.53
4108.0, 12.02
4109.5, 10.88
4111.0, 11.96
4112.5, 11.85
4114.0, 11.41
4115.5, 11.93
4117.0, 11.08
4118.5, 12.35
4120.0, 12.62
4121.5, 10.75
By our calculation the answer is 1.65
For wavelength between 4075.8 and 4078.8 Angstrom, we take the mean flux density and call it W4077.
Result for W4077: 11.7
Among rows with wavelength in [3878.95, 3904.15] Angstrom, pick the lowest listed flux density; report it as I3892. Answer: 5.685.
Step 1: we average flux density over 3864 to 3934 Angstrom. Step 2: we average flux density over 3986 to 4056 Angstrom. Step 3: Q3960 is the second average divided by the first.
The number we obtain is 1.5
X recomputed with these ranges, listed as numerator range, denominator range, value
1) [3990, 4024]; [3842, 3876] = 1.69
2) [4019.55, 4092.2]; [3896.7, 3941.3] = 1.70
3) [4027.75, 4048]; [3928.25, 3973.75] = 1.85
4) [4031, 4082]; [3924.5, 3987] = 1.71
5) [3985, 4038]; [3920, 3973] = 1.76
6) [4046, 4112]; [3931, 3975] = 1.87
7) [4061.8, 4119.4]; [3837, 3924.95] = 1.67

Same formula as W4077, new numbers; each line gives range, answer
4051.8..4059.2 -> 11.7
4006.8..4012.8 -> 11.1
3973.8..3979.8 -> 8.03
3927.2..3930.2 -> 6.07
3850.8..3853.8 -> 7.05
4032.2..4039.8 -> 12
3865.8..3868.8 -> 7.15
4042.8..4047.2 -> 10.7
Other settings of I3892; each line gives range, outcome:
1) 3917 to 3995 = 2.374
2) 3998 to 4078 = 9.713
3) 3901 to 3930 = 5.582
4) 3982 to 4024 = 9.471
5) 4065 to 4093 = 10.1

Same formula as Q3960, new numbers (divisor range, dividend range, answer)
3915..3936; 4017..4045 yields 1.77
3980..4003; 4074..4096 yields 1.13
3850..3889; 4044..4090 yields 1.64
